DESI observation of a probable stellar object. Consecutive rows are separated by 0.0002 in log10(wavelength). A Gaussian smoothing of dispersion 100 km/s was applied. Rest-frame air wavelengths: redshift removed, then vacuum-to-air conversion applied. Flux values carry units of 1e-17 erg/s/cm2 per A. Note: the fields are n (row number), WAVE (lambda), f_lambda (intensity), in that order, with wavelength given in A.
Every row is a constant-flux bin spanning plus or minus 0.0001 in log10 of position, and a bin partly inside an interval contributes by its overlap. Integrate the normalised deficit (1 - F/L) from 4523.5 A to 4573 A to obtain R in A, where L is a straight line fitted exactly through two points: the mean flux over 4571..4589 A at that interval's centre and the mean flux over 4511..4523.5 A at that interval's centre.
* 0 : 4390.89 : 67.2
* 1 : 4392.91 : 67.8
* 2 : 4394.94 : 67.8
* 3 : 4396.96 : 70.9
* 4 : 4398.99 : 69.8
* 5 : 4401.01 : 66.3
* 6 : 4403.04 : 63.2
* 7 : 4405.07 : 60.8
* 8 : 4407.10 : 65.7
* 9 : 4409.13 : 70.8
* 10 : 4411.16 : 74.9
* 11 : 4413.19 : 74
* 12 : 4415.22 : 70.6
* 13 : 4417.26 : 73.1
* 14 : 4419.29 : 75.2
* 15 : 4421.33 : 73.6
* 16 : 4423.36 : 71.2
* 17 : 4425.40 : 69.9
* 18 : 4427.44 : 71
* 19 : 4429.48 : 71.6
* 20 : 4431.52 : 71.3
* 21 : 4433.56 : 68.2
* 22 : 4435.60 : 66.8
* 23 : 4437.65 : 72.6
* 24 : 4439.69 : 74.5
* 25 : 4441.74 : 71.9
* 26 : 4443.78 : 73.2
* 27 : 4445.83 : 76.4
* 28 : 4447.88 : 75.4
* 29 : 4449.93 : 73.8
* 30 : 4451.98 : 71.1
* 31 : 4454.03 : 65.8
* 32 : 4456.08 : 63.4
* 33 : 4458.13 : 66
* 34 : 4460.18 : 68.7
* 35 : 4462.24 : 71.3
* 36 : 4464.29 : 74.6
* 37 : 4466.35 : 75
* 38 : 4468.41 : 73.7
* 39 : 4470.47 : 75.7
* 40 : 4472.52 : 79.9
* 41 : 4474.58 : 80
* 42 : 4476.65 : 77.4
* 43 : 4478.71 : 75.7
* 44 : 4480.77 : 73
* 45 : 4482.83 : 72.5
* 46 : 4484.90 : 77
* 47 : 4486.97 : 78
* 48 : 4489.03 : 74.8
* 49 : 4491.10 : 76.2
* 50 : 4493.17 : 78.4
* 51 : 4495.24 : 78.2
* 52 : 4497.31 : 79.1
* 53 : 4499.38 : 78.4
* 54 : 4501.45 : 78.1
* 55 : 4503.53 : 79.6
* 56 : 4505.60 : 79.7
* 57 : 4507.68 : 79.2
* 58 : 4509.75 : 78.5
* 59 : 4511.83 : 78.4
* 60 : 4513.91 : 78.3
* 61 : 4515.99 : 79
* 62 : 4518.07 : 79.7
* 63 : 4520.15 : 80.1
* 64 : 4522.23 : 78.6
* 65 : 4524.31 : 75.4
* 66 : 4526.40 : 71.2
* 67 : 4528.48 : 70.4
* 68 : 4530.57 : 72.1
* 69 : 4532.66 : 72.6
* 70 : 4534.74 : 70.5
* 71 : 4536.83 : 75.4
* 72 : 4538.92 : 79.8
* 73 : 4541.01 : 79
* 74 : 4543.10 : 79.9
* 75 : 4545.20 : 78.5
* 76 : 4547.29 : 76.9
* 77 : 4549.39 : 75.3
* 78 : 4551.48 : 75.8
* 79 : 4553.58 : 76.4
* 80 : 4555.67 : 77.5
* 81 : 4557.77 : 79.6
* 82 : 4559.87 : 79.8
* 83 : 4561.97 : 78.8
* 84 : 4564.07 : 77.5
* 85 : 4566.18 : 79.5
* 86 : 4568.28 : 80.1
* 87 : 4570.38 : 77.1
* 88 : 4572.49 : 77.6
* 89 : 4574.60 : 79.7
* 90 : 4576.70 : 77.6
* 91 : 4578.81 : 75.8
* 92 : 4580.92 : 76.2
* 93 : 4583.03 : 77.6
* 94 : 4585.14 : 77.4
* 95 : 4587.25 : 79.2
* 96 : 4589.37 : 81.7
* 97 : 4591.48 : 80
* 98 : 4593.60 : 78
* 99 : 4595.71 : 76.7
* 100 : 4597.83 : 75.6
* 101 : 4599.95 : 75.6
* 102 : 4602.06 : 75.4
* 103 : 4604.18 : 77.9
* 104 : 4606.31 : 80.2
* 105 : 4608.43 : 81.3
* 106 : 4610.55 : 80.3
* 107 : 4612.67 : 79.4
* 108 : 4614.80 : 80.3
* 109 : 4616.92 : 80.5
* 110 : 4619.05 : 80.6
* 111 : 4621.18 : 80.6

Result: 1.2 A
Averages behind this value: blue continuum 79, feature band 76.5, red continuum 77.7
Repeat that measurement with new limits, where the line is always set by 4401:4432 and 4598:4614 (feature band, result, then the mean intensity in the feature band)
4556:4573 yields -0.5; 78.7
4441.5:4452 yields -0.4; 74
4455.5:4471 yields 0.3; 71.1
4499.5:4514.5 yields -0.9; 78.8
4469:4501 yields -1.6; 76.9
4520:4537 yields 0.3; 73.7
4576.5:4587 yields 0.1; 77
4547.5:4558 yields -0.1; 76.7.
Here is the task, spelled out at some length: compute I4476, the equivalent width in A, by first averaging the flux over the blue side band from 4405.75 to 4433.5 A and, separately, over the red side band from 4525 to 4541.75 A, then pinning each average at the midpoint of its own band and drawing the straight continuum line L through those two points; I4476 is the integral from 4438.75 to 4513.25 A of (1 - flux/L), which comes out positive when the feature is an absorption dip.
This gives -2.50 A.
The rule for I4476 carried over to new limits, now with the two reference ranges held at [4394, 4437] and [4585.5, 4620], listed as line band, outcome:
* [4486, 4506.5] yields -1.19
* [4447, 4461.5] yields 0.52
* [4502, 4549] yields -1.11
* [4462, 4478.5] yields -0.83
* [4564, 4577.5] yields -0.21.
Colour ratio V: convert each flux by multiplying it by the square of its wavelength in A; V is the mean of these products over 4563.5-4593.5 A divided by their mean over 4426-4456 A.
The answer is 1.17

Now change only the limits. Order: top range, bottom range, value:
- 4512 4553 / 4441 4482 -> 1.08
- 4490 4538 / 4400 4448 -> 1.13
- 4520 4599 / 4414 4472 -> 1.13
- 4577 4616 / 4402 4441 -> 1.20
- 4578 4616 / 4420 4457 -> 1.18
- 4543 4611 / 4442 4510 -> 1.09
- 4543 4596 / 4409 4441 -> 1.16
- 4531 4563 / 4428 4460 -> 1.14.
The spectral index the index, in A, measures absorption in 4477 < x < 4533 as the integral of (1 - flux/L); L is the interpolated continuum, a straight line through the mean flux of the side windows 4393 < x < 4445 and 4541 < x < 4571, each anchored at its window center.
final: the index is -1.2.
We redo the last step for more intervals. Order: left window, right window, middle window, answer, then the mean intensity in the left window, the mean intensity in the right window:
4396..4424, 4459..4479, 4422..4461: 1.1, 70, 75.1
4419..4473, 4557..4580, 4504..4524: -0.9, 71.8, 78.4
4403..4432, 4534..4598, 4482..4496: -0.4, 70.7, 77.8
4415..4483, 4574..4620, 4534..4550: -0.2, 72.5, 78.5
